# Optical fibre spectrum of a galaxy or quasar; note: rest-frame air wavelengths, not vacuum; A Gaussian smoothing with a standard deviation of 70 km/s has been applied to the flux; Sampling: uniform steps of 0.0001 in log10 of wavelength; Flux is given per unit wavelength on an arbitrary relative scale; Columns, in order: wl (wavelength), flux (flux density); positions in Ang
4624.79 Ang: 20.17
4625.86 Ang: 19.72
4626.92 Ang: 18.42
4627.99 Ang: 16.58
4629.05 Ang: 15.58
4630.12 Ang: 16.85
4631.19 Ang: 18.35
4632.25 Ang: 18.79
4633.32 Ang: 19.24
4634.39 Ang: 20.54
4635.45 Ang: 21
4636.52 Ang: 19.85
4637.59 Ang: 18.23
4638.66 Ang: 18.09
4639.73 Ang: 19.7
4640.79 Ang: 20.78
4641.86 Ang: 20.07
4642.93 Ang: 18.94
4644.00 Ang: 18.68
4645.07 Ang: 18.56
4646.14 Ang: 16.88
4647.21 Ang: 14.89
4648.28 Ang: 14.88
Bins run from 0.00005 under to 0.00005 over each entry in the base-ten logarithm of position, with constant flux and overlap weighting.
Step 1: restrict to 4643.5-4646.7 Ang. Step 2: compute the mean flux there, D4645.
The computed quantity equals 18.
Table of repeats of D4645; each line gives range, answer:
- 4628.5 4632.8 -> 17.4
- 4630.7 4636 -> 19.6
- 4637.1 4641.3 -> 19.2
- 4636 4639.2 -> 18.7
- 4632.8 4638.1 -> 19.8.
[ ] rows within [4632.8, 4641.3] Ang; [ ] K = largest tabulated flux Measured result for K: 21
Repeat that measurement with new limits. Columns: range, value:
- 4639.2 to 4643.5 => 20.78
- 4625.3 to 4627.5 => 19.72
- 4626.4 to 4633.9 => 19.24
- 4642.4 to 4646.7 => 18.94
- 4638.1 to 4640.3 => 19.7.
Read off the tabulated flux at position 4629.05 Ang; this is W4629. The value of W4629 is 15.58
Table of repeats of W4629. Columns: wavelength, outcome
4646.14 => 16.88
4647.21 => 14.89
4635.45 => 21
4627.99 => 16.58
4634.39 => 20.54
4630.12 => 16.85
